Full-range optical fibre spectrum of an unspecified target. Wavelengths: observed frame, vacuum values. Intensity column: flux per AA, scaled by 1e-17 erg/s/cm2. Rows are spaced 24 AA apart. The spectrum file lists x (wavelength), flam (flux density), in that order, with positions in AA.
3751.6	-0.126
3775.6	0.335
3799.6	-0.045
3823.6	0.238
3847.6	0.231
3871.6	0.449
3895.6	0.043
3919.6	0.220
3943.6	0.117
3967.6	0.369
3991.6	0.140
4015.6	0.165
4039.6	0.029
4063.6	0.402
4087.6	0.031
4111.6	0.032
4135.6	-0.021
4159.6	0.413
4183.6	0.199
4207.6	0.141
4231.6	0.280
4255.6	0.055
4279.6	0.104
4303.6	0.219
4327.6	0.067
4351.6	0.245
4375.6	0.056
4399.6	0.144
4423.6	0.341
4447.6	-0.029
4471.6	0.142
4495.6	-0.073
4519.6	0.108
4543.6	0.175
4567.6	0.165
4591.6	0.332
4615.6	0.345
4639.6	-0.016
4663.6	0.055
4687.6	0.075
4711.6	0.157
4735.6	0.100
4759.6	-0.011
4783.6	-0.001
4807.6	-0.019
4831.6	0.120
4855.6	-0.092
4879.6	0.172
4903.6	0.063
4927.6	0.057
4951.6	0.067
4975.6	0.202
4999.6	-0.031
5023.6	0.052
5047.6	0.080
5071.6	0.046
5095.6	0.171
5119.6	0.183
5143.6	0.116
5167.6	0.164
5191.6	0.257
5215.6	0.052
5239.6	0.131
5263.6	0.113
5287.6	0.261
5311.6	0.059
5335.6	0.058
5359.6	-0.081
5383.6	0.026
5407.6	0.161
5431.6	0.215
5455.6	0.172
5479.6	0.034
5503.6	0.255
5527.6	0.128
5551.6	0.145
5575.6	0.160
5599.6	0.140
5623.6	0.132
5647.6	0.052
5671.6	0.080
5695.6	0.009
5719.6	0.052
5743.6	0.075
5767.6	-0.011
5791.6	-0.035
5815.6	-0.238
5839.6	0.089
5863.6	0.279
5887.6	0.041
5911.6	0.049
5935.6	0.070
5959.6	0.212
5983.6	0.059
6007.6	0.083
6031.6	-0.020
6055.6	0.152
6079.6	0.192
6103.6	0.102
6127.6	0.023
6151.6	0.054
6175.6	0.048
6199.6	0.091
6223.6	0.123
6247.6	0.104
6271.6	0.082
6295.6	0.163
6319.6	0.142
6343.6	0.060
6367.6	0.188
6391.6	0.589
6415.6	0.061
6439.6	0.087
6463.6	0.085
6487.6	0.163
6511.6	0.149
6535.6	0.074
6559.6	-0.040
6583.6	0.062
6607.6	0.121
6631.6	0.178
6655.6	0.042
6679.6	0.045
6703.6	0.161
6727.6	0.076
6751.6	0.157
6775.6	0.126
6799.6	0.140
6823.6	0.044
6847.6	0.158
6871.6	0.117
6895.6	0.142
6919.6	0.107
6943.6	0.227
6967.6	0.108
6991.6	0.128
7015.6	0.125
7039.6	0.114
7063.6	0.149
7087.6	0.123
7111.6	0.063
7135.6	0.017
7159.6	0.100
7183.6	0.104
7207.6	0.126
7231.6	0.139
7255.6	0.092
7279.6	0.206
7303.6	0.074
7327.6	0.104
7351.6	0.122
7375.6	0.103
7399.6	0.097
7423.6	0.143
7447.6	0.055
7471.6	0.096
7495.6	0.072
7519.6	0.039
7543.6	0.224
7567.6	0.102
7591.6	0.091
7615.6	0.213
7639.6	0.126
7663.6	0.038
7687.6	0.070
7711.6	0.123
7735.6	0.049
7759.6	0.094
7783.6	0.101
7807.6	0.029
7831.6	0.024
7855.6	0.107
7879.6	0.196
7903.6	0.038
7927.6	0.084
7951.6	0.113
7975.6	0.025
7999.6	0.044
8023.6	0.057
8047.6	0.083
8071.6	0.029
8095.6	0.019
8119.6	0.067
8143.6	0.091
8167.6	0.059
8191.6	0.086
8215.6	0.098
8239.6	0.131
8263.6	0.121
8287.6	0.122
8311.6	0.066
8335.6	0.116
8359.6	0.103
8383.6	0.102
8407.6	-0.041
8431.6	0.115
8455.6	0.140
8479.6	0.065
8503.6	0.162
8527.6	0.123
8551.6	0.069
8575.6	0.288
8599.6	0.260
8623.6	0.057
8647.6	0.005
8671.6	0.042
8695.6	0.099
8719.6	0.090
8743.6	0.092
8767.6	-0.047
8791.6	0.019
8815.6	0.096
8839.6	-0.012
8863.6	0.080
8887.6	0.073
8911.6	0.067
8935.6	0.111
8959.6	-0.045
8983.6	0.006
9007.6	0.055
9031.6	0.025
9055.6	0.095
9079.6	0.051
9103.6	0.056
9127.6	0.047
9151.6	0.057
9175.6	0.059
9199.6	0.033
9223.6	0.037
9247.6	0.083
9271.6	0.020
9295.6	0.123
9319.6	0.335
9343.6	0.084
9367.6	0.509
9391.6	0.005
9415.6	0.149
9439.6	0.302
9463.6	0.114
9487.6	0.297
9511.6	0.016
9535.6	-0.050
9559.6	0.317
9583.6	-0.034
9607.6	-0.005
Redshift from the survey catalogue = 0.71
